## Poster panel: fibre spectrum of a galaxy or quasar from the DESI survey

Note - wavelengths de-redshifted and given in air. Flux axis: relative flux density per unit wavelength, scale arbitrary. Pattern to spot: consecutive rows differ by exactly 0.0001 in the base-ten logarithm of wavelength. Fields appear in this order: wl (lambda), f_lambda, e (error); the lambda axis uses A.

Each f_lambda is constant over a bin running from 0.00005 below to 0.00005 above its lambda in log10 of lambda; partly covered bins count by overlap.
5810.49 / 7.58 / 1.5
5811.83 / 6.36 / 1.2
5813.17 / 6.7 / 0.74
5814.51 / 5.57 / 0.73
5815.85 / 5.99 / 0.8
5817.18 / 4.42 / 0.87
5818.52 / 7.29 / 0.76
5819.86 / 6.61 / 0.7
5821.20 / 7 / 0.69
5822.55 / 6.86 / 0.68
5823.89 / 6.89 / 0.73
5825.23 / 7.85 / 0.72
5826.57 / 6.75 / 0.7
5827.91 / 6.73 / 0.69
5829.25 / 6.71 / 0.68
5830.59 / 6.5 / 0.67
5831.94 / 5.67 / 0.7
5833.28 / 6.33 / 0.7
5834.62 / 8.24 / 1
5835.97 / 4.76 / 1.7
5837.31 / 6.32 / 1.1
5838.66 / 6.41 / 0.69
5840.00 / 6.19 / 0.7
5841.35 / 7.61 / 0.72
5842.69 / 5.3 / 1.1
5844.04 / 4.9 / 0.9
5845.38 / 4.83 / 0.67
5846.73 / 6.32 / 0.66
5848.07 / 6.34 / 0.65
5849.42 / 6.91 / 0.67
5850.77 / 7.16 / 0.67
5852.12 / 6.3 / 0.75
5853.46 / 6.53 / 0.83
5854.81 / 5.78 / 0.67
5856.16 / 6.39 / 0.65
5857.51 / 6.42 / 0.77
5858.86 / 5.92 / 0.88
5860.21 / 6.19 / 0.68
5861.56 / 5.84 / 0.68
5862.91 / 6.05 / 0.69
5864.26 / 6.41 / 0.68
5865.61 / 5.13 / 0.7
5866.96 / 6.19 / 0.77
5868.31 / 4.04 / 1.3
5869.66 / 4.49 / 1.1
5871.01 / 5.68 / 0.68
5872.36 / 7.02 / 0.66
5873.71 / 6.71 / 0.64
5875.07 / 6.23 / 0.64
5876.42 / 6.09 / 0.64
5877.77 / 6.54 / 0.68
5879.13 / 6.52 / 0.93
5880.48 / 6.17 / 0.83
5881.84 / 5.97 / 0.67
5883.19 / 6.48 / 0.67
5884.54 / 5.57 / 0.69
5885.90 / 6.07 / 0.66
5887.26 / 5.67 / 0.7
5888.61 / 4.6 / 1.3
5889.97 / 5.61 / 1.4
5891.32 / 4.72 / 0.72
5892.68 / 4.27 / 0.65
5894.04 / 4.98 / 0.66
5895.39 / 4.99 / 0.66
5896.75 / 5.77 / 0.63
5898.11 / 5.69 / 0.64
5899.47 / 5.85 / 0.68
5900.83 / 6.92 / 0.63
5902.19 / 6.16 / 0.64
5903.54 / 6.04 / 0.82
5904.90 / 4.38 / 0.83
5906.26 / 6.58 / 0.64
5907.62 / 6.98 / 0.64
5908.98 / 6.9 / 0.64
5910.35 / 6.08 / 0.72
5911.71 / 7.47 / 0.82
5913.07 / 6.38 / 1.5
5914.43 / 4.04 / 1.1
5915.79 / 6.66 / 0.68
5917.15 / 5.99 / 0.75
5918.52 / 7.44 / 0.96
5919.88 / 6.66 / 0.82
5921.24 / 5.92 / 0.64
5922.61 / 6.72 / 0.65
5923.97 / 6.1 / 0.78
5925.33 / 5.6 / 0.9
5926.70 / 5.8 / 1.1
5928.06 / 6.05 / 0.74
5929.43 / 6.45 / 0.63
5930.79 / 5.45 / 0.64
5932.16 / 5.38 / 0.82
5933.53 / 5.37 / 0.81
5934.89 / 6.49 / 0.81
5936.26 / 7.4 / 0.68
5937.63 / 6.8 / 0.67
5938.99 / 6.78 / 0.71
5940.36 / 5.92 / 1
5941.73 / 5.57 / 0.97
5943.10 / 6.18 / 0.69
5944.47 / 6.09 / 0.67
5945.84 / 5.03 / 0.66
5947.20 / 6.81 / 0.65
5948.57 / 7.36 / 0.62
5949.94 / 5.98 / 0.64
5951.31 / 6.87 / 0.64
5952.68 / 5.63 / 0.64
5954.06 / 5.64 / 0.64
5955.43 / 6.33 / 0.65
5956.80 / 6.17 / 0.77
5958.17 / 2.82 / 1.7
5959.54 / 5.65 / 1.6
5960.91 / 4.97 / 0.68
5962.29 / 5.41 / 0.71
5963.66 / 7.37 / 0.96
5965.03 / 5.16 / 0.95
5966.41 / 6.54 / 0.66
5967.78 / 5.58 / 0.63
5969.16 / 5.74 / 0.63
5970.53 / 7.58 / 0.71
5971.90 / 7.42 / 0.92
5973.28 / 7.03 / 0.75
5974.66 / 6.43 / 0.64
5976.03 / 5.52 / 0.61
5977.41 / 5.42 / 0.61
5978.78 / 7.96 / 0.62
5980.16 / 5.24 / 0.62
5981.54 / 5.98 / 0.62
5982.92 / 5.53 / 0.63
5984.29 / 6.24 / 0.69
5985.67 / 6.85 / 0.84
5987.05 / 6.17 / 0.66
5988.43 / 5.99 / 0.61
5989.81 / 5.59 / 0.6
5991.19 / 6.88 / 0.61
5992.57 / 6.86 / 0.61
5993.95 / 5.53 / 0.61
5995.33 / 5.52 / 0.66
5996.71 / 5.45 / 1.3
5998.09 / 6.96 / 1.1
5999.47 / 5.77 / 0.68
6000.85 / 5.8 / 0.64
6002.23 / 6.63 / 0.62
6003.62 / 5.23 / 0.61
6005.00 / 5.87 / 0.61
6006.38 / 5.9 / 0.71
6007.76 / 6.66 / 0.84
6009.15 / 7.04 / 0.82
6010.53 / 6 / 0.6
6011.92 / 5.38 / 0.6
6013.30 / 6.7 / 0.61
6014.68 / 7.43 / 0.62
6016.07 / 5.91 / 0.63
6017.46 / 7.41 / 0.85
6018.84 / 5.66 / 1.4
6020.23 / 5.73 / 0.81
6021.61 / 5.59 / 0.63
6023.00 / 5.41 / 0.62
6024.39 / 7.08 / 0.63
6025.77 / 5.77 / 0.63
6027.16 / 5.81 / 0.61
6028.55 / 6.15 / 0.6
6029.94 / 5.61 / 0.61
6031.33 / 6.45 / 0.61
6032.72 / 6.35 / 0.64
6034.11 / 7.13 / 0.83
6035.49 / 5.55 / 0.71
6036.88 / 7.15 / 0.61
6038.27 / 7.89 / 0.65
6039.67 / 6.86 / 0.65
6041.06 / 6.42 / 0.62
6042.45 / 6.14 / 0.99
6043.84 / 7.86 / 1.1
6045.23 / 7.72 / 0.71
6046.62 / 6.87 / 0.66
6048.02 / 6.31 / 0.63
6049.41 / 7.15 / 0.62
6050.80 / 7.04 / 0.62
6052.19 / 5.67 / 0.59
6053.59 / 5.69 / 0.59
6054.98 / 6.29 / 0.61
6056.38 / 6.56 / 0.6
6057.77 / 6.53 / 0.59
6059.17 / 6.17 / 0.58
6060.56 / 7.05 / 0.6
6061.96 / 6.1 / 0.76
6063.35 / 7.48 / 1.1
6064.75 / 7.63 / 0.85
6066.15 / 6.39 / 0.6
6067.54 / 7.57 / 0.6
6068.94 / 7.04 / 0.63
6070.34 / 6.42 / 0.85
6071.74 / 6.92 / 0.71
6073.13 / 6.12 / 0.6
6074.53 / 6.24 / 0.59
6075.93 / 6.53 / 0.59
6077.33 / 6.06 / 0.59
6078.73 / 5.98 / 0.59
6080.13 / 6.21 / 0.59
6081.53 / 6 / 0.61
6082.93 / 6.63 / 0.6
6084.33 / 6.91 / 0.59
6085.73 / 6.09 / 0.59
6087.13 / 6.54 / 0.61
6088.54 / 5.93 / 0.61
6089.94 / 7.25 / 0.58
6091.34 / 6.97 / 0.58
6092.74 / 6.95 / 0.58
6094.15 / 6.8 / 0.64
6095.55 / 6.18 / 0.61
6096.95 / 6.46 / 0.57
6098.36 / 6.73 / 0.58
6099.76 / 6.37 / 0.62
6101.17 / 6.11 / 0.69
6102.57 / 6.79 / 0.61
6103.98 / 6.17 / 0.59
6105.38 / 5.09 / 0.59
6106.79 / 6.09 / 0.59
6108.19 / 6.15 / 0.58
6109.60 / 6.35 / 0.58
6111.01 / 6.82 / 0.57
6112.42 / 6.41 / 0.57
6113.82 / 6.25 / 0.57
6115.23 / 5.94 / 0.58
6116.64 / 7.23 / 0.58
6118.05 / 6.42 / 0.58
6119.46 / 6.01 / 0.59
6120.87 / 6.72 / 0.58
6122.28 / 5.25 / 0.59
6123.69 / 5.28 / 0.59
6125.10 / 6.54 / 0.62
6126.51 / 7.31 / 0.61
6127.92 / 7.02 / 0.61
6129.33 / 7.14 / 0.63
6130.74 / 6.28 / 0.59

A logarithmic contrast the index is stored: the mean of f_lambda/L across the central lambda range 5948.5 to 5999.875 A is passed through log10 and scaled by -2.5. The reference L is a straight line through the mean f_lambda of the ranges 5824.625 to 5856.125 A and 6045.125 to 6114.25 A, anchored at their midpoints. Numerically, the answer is 0.065 mag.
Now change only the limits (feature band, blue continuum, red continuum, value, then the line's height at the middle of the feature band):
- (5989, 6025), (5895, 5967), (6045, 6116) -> 0.02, 6.28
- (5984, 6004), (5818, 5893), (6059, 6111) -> 0.05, 6.36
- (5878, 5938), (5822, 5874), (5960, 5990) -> 0.04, 6.2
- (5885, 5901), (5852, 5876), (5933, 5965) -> 0.11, 5.98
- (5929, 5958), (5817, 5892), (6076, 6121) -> 0.02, 6.24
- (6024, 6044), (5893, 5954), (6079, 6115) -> -0.04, 6.3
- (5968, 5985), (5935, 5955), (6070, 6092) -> 0.00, 6.32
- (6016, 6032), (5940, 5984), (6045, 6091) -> 0.05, 6.35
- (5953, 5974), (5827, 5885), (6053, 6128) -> 0.06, 6.29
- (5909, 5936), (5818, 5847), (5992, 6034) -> 0.03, 6.29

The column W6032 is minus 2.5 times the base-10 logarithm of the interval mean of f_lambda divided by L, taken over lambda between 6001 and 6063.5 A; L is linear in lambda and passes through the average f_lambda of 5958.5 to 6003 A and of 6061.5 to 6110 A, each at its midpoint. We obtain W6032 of -0.02 mag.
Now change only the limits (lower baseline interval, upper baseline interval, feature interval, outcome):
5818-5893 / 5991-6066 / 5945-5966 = 0.084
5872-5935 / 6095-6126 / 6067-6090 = -0.044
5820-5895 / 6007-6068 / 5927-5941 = 0.013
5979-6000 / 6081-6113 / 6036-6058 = -0.081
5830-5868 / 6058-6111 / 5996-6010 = 0.044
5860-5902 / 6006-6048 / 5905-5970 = -0.010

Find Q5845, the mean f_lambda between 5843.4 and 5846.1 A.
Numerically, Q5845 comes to 4.89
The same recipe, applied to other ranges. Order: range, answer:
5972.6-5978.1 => 6.11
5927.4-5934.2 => 5.73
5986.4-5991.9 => 6.16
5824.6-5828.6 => 7.11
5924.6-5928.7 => 5.82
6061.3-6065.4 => 7.08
